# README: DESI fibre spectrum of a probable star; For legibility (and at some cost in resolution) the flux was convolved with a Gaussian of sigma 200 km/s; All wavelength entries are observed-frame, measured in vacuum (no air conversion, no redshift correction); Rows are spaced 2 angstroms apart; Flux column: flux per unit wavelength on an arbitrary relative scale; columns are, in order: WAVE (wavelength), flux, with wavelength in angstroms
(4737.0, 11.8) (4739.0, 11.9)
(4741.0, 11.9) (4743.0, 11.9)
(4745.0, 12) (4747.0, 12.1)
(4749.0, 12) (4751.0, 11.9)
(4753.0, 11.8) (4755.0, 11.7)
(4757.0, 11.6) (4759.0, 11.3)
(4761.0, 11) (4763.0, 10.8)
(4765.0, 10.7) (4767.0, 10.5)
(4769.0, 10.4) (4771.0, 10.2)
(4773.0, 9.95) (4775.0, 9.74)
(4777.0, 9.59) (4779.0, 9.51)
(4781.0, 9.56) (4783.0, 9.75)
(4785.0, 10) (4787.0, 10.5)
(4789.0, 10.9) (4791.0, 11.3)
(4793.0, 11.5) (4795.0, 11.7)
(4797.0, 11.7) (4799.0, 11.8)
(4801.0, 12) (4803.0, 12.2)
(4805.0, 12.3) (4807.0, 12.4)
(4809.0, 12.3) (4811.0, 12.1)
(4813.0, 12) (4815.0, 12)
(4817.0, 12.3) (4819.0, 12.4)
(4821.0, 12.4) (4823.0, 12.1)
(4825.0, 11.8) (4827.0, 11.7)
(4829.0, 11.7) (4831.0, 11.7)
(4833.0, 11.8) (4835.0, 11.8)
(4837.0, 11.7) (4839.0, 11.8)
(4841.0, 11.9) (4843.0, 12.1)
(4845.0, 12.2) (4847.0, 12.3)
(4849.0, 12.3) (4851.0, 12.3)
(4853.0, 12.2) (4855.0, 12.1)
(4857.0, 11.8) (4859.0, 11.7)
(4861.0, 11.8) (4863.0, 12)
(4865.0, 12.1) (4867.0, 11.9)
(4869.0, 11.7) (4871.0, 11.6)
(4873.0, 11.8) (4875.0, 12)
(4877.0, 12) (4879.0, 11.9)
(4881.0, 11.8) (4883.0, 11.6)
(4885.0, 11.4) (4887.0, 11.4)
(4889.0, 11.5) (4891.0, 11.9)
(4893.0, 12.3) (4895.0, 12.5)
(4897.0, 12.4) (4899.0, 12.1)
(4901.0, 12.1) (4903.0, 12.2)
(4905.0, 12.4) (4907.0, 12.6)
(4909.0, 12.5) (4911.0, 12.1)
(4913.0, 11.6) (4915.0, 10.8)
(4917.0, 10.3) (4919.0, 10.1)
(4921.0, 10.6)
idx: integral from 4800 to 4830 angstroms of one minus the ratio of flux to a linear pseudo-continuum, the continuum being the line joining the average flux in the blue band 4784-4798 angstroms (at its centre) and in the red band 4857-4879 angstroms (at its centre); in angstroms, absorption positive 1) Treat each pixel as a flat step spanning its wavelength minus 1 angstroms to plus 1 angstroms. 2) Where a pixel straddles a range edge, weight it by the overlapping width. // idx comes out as -2.09 angstroms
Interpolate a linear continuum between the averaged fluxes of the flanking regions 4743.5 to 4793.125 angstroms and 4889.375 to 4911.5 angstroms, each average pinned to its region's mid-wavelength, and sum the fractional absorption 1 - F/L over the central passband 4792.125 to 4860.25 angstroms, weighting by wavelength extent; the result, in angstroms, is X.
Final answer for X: -3.33 angstroms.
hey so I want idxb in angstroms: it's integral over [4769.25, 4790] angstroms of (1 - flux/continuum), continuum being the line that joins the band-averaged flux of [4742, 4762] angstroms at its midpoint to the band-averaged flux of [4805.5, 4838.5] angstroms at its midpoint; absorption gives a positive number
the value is 3.3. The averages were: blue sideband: 11.7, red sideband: 12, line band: 9.99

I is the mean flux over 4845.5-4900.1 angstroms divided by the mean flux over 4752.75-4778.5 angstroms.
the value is 1.12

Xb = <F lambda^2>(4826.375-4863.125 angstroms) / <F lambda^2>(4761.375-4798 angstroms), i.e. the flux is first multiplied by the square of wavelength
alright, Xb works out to 1.2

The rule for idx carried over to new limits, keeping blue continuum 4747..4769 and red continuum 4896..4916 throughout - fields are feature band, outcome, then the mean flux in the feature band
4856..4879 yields 0.1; 11.9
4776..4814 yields 1.0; 11.2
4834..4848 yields -0.3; 12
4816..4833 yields -0.5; 12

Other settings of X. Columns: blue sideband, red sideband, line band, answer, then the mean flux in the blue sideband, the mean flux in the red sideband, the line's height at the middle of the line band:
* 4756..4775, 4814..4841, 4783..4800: 0.2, 10.7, 11.9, 11.2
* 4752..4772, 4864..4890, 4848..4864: -0.6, 11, 11.7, 11.6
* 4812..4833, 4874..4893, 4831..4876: -0.3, 12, 11.8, 11.9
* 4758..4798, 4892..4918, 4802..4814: -1.5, 10.5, 12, 10.9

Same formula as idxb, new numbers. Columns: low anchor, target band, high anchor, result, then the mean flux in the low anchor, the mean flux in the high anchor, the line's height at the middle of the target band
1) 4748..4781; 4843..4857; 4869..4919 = -0.89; 10.8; 11.8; 11.5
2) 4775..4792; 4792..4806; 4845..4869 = -1.81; 10.1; 12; 10.5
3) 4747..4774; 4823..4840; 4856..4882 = -0.26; 11.1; 11.9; 11.6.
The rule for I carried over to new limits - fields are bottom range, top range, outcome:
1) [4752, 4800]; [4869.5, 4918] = 1.11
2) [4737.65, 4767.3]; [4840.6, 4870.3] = 1.04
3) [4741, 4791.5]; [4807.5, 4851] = 1.11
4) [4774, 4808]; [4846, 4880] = 1.09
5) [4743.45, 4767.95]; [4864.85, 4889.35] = 1.02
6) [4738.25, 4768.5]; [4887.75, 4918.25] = 1.04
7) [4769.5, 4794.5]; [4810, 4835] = 1.17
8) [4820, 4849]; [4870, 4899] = 0.99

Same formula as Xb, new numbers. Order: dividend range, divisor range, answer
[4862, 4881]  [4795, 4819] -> 1.01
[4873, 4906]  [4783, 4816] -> 1.07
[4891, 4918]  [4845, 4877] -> 1.02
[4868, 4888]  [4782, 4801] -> 1.10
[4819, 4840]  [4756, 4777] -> 1.15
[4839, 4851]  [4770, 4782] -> 1.28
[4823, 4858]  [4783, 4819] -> 1.04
